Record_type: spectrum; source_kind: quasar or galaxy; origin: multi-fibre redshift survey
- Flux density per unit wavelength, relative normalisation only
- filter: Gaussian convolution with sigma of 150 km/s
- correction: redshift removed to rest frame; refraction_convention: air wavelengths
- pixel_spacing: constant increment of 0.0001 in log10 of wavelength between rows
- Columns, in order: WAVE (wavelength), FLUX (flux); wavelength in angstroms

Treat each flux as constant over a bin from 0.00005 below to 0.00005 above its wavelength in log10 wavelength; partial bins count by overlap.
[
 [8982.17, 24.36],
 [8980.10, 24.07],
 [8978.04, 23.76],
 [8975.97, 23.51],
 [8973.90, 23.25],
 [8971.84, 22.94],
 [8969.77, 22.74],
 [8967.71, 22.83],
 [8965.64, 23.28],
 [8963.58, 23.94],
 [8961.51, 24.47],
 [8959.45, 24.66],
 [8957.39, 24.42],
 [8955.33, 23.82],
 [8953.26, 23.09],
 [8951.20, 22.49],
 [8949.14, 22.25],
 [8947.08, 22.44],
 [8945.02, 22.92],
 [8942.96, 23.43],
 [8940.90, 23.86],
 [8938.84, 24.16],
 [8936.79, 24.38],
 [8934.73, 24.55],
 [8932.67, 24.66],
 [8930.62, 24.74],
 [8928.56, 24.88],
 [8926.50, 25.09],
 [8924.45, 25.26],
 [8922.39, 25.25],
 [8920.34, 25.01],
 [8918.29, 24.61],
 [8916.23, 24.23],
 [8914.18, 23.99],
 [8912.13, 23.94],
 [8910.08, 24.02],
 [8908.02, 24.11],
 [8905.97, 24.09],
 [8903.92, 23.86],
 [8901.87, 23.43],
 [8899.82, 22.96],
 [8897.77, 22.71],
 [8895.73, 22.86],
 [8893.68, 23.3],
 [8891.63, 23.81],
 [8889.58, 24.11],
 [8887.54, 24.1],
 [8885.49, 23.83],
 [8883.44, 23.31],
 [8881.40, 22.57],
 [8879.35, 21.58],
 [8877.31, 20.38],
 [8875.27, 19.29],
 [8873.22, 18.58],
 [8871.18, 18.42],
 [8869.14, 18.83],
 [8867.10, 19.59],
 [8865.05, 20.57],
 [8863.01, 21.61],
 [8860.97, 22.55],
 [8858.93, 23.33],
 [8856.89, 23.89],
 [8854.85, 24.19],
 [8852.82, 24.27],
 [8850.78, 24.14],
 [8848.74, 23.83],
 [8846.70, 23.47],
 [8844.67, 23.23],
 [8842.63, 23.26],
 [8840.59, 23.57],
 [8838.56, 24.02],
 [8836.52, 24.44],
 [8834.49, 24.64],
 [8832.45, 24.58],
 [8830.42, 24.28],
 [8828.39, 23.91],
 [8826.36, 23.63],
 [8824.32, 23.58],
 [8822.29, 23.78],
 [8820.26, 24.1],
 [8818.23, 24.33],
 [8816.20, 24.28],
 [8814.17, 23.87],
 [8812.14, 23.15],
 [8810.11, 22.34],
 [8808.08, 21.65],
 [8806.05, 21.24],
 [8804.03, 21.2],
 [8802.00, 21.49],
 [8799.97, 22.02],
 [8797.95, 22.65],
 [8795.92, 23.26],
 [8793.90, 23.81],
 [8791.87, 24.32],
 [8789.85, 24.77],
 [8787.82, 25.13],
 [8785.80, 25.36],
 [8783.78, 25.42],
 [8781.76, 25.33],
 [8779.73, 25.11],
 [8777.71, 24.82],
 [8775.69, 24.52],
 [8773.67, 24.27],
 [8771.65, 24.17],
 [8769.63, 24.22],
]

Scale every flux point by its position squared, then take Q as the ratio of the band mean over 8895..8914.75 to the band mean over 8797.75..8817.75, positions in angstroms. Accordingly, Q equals 1.1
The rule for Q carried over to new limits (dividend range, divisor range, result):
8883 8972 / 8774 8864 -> 1.03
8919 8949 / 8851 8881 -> 1.16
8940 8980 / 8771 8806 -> 1.02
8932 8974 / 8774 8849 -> 1.02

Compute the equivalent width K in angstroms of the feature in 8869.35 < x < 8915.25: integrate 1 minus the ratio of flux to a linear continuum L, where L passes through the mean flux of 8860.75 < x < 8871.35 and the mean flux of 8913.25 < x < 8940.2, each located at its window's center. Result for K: -0.9 angstroms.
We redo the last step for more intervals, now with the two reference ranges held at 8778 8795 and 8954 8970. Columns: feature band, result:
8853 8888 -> 4.0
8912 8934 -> -0.6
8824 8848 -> 0.7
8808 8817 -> 0.6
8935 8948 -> 0.2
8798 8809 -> 1.4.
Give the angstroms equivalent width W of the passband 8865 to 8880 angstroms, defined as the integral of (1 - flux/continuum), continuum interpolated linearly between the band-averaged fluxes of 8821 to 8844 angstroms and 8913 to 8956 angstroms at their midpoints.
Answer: 2.8 angstroms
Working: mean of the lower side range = 24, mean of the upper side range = 24.1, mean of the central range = 19.5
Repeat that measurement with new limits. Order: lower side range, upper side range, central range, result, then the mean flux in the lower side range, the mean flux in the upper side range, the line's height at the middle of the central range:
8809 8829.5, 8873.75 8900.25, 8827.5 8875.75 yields 1.1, 23.7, 22.6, 23.2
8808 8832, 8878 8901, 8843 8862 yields -0.2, 23.7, 23.2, 23.4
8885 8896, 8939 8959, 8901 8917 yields -0.3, 23.7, 23.3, 23.6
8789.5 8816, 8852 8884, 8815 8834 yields -1.5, 22.7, 21.4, 22.3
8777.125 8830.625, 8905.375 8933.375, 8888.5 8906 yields 0.7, 23.6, 24.6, 24.4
